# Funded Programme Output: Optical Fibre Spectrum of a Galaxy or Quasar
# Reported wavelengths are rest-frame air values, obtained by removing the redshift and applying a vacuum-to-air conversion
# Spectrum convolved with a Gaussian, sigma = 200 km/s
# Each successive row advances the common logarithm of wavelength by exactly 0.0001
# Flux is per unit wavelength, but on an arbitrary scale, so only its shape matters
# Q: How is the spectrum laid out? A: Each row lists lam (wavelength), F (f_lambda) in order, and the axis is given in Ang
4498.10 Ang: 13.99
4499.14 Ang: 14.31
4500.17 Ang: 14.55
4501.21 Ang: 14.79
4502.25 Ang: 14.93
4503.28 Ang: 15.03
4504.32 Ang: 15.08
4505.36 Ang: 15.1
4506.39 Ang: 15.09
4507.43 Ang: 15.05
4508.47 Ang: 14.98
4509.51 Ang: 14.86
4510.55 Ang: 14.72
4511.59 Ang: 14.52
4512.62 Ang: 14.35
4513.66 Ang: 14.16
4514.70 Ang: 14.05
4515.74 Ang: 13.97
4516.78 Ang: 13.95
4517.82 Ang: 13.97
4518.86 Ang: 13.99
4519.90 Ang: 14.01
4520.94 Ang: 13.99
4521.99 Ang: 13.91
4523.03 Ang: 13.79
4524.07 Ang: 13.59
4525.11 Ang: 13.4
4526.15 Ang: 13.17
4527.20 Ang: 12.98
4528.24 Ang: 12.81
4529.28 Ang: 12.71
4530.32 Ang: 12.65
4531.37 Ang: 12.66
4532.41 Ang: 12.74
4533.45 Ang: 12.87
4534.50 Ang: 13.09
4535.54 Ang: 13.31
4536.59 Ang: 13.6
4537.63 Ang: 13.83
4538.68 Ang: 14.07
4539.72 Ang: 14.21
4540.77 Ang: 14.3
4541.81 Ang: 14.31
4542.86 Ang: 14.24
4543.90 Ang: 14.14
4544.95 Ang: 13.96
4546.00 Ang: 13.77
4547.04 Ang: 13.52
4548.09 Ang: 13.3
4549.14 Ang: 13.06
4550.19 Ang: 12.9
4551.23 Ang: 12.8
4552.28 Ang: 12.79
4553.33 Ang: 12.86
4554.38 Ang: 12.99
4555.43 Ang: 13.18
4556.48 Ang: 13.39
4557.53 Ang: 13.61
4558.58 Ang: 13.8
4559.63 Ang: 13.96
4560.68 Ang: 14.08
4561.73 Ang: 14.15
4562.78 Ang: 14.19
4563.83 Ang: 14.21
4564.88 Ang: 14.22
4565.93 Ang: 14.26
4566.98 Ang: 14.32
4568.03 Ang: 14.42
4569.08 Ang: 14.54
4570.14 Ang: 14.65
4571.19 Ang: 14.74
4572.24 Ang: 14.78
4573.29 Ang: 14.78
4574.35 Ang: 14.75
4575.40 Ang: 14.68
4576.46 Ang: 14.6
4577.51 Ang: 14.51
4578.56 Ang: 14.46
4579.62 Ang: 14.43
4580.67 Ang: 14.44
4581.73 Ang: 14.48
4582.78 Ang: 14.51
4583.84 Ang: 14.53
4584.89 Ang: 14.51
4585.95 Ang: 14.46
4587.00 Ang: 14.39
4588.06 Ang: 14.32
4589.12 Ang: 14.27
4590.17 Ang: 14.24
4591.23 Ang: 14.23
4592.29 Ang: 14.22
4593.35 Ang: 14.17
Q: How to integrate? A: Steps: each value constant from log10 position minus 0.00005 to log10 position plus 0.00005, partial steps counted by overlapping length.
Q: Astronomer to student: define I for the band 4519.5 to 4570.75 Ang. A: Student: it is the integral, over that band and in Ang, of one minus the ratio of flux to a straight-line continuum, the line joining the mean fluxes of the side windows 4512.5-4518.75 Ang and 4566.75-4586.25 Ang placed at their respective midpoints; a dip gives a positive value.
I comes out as 2.43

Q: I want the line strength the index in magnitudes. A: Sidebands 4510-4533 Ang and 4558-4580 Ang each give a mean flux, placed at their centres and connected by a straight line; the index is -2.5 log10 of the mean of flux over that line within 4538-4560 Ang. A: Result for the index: 0.04 mag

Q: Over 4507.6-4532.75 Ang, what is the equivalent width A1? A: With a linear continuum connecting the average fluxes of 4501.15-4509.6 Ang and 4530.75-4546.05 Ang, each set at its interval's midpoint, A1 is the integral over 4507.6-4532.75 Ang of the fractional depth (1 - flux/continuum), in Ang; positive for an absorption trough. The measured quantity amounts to 1.1 Ang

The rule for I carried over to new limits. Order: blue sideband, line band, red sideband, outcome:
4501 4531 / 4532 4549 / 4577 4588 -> 0.65 Ang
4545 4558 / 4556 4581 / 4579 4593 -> -1.00 Ang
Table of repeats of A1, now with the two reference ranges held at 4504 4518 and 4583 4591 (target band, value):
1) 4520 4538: 1.6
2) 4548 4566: 1.2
